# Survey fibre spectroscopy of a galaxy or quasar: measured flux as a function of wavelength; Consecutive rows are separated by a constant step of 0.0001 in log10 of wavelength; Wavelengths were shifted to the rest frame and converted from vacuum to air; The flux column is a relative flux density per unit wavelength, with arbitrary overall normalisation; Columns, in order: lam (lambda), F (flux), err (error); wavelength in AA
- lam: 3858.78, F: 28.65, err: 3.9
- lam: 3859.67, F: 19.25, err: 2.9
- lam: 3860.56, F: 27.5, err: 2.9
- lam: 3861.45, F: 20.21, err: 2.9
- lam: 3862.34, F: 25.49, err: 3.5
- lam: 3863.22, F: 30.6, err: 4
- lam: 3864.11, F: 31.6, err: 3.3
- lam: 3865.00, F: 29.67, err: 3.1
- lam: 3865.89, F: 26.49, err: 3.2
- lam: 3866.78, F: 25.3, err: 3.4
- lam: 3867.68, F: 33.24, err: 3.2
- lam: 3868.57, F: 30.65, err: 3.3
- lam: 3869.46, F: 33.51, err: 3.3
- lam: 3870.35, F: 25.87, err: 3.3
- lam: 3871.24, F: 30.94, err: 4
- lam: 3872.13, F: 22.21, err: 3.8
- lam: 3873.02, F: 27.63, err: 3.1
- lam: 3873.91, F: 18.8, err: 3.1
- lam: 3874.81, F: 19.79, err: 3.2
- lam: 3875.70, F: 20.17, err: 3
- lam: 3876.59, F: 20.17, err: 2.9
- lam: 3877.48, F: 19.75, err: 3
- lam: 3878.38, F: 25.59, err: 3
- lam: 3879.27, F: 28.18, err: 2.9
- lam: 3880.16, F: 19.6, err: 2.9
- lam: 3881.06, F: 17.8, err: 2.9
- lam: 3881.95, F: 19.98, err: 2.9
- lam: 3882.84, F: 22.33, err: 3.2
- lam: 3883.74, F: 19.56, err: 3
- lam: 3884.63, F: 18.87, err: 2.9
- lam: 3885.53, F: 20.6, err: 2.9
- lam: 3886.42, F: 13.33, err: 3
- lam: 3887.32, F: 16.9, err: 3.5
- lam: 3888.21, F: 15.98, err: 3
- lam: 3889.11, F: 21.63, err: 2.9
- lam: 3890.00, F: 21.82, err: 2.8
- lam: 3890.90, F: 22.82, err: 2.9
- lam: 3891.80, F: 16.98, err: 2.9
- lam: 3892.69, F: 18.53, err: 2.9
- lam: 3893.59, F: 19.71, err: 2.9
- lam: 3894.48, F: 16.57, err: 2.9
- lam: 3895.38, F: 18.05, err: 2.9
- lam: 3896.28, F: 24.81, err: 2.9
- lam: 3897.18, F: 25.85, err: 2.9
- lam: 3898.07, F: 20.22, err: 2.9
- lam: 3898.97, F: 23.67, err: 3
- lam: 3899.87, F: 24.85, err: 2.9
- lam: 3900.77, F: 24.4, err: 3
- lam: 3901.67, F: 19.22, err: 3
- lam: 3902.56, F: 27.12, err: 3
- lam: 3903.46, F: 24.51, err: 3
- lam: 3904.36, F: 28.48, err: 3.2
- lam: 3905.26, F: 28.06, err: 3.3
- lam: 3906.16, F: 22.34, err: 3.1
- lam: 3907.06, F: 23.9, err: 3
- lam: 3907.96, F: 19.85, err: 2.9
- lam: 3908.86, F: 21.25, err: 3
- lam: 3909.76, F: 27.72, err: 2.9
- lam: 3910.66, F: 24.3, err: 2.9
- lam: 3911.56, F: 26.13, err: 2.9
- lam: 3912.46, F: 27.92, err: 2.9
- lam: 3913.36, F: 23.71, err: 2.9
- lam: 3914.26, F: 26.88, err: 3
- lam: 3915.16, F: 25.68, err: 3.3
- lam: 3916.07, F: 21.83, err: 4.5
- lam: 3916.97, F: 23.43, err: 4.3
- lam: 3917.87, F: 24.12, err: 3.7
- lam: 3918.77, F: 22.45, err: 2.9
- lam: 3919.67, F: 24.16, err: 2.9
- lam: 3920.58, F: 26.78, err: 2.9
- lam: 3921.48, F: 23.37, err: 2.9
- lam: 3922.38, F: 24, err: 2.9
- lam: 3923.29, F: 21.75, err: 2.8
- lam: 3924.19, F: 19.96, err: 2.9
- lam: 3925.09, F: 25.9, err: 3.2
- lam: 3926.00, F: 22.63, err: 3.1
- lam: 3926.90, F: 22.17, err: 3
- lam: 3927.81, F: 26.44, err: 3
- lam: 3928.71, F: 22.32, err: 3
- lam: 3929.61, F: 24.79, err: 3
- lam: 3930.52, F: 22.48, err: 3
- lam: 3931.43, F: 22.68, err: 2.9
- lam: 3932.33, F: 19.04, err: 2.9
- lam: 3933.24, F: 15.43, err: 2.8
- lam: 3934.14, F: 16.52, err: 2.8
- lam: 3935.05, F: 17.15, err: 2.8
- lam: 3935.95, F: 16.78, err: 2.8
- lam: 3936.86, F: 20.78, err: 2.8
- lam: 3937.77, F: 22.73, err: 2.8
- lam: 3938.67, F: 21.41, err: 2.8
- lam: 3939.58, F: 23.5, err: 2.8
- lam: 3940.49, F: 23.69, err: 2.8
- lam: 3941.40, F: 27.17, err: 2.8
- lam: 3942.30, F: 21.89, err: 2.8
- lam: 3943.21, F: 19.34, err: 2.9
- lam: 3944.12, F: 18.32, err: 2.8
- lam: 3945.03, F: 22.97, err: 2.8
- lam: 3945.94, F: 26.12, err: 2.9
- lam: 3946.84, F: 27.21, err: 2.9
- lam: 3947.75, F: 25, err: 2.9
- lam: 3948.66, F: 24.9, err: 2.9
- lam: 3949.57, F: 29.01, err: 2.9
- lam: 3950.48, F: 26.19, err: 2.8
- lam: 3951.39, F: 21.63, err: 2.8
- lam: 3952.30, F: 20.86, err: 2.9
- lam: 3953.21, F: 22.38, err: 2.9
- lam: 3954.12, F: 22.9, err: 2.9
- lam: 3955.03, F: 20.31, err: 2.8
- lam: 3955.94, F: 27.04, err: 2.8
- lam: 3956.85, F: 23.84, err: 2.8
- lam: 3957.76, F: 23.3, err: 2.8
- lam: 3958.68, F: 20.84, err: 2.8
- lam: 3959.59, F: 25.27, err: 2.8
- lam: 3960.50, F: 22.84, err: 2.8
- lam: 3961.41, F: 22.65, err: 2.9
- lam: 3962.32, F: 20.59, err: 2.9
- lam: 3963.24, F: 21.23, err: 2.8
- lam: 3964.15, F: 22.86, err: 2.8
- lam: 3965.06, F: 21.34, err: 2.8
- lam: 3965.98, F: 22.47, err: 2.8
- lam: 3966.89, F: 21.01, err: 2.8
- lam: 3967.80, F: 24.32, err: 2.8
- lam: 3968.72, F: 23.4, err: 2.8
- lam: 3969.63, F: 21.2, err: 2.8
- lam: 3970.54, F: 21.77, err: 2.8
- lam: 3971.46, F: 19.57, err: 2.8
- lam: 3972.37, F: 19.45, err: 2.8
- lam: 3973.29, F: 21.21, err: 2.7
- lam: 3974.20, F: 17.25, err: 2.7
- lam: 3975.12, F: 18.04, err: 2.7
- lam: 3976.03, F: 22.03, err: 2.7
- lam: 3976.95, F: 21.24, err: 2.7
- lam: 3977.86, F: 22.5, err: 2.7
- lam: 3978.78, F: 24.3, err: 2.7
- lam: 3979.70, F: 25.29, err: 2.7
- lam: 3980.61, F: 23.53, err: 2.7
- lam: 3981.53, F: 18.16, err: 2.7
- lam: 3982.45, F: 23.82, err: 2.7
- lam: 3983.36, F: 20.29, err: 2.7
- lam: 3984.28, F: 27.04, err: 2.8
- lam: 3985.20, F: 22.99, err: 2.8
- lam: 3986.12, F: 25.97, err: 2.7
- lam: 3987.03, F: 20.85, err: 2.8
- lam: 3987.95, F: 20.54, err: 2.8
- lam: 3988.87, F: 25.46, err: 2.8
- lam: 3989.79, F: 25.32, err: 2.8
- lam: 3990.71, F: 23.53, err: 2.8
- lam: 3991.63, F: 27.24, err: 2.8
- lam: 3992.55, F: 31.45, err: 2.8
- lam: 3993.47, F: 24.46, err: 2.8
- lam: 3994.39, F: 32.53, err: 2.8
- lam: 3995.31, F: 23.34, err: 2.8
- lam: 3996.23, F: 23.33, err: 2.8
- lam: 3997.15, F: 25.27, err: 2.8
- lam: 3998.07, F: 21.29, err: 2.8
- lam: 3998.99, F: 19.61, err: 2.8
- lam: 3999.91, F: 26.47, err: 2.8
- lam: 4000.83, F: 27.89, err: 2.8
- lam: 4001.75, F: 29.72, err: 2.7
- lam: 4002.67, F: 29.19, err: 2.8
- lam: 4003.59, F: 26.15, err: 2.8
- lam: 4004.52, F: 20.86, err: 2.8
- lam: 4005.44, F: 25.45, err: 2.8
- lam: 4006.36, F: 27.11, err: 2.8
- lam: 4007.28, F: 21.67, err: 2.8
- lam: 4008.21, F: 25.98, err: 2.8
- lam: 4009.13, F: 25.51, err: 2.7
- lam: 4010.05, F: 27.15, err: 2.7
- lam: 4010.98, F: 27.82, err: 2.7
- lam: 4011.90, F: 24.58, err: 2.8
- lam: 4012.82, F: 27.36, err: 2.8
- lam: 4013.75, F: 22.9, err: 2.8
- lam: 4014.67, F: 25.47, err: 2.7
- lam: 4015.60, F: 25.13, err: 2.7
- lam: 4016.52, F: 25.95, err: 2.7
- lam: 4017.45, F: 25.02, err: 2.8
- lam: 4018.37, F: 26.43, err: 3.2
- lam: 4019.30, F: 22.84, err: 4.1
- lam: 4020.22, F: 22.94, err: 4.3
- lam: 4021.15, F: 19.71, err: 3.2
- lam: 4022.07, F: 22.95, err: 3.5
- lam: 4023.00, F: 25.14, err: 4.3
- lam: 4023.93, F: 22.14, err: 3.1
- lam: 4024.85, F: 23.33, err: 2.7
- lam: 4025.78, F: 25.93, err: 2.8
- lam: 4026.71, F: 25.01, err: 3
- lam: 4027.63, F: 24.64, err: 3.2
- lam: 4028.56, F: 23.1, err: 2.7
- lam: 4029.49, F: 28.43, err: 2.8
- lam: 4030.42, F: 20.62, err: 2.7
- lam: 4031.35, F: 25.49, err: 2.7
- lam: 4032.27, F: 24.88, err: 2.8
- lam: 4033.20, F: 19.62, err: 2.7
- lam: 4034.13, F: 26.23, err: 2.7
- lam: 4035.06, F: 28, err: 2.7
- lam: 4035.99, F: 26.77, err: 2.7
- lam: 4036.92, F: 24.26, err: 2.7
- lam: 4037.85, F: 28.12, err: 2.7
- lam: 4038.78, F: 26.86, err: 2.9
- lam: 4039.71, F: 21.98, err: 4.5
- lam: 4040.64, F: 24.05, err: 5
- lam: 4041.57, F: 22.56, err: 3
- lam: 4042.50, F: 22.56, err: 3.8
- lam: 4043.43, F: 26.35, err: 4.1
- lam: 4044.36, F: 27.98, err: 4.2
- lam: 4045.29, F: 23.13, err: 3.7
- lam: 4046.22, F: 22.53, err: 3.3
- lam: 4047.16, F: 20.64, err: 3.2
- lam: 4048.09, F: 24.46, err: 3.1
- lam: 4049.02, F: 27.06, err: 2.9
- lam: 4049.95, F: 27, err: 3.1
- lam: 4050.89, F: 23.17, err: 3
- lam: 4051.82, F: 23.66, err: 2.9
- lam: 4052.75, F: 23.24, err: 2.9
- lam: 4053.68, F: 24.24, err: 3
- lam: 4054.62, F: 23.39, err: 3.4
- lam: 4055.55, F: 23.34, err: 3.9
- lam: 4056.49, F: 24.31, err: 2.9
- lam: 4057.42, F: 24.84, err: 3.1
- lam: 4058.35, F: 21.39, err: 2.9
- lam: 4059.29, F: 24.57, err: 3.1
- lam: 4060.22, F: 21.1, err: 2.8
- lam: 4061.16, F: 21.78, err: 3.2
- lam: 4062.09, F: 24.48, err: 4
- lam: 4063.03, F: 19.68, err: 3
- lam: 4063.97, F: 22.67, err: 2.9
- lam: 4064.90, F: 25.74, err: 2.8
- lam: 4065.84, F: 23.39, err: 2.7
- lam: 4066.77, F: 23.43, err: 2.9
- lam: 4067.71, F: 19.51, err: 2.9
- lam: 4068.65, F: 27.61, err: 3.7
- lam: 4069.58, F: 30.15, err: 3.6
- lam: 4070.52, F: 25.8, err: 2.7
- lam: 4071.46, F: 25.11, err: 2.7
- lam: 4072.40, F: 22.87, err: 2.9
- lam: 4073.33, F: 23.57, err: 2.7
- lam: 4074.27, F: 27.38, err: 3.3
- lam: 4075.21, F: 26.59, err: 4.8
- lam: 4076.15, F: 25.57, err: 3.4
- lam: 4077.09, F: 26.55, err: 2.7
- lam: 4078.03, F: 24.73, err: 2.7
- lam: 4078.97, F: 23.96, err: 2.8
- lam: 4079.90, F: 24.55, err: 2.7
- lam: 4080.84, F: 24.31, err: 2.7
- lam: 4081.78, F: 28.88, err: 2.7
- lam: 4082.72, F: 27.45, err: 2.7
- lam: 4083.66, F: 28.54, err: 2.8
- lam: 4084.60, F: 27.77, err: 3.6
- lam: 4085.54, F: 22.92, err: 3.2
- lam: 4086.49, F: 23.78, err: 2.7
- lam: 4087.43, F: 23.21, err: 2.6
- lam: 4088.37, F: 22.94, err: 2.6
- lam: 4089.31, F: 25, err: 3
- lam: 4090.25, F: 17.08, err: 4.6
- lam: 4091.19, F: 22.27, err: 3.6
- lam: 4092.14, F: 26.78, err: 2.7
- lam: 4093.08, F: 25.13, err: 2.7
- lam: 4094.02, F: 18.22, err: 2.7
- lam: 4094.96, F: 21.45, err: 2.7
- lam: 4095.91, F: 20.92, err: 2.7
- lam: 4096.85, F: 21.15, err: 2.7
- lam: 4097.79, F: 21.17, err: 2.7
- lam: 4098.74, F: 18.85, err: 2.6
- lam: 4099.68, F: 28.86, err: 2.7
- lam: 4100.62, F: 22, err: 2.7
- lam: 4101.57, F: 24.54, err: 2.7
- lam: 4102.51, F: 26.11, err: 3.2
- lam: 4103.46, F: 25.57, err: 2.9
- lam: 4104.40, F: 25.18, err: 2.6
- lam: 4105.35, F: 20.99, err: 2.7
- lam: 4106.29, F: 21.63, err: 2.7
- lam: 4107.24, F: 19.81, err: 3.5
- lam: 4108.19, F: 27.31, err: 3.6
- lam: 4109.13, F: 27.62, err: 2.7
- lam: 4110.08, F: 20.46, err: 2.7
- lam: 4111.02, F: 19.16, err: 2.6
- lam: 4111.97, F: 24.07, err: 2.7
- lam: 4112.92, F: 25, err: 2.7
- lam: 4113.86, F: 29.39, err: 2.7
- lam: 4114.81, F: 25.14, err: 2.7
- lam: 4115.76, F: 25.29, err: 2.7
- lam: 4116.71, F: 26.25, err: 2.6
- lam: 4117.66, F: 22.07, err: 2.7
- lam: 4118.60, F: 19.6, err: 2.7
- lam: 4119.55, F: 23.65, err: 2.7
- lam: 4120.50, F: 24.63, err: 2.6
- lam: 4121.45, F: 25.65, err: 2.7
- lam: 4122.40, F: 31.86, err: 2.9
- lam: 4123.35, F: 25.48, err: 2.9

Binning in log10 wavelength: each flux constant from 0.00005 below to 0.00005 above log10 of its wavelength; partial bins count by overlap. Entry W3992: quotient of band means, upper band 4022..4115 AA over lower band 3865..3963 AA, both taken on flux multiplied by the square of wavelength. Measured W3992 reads 1.14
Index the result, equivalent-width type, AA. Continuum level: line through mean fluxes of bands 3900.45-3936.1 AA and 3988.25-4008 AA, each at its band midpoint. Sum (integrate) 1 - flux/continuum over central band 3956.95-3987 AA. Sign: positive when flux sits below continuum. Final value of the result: 3.2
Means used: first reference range 23.2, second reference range 25.5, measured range 22.1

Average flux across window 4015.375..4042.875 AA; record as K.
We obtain 24.4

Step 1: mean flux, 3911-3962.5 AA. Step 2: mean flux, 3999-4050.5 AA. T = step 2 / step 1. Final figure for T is 1.08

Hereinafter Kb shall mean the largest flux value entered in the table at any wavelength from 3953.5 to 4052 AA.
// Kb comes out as 32.53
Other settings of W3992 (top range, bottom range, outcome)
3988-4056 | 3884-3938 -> 1.18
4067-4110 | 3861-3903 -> 1.17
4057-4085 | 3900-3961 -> 1.14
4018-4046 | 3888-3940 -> 1.15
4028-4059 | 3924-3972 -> 1.14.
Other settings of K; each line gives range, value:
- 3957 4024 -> 23.7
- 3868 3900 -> 21.8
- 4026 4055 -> 24.5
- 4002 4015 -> 25.6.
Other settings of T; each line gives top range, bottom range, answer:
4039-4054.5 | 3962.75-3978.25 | 1.13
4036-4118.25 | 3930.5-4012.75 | 1.04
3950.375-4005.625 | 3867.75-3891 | 1.05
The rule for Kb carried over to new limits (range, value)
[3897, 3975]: 29.01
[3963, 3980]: 25.29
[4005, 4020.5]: 27.82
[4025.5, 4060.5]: 28.43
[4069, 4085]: 30.15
